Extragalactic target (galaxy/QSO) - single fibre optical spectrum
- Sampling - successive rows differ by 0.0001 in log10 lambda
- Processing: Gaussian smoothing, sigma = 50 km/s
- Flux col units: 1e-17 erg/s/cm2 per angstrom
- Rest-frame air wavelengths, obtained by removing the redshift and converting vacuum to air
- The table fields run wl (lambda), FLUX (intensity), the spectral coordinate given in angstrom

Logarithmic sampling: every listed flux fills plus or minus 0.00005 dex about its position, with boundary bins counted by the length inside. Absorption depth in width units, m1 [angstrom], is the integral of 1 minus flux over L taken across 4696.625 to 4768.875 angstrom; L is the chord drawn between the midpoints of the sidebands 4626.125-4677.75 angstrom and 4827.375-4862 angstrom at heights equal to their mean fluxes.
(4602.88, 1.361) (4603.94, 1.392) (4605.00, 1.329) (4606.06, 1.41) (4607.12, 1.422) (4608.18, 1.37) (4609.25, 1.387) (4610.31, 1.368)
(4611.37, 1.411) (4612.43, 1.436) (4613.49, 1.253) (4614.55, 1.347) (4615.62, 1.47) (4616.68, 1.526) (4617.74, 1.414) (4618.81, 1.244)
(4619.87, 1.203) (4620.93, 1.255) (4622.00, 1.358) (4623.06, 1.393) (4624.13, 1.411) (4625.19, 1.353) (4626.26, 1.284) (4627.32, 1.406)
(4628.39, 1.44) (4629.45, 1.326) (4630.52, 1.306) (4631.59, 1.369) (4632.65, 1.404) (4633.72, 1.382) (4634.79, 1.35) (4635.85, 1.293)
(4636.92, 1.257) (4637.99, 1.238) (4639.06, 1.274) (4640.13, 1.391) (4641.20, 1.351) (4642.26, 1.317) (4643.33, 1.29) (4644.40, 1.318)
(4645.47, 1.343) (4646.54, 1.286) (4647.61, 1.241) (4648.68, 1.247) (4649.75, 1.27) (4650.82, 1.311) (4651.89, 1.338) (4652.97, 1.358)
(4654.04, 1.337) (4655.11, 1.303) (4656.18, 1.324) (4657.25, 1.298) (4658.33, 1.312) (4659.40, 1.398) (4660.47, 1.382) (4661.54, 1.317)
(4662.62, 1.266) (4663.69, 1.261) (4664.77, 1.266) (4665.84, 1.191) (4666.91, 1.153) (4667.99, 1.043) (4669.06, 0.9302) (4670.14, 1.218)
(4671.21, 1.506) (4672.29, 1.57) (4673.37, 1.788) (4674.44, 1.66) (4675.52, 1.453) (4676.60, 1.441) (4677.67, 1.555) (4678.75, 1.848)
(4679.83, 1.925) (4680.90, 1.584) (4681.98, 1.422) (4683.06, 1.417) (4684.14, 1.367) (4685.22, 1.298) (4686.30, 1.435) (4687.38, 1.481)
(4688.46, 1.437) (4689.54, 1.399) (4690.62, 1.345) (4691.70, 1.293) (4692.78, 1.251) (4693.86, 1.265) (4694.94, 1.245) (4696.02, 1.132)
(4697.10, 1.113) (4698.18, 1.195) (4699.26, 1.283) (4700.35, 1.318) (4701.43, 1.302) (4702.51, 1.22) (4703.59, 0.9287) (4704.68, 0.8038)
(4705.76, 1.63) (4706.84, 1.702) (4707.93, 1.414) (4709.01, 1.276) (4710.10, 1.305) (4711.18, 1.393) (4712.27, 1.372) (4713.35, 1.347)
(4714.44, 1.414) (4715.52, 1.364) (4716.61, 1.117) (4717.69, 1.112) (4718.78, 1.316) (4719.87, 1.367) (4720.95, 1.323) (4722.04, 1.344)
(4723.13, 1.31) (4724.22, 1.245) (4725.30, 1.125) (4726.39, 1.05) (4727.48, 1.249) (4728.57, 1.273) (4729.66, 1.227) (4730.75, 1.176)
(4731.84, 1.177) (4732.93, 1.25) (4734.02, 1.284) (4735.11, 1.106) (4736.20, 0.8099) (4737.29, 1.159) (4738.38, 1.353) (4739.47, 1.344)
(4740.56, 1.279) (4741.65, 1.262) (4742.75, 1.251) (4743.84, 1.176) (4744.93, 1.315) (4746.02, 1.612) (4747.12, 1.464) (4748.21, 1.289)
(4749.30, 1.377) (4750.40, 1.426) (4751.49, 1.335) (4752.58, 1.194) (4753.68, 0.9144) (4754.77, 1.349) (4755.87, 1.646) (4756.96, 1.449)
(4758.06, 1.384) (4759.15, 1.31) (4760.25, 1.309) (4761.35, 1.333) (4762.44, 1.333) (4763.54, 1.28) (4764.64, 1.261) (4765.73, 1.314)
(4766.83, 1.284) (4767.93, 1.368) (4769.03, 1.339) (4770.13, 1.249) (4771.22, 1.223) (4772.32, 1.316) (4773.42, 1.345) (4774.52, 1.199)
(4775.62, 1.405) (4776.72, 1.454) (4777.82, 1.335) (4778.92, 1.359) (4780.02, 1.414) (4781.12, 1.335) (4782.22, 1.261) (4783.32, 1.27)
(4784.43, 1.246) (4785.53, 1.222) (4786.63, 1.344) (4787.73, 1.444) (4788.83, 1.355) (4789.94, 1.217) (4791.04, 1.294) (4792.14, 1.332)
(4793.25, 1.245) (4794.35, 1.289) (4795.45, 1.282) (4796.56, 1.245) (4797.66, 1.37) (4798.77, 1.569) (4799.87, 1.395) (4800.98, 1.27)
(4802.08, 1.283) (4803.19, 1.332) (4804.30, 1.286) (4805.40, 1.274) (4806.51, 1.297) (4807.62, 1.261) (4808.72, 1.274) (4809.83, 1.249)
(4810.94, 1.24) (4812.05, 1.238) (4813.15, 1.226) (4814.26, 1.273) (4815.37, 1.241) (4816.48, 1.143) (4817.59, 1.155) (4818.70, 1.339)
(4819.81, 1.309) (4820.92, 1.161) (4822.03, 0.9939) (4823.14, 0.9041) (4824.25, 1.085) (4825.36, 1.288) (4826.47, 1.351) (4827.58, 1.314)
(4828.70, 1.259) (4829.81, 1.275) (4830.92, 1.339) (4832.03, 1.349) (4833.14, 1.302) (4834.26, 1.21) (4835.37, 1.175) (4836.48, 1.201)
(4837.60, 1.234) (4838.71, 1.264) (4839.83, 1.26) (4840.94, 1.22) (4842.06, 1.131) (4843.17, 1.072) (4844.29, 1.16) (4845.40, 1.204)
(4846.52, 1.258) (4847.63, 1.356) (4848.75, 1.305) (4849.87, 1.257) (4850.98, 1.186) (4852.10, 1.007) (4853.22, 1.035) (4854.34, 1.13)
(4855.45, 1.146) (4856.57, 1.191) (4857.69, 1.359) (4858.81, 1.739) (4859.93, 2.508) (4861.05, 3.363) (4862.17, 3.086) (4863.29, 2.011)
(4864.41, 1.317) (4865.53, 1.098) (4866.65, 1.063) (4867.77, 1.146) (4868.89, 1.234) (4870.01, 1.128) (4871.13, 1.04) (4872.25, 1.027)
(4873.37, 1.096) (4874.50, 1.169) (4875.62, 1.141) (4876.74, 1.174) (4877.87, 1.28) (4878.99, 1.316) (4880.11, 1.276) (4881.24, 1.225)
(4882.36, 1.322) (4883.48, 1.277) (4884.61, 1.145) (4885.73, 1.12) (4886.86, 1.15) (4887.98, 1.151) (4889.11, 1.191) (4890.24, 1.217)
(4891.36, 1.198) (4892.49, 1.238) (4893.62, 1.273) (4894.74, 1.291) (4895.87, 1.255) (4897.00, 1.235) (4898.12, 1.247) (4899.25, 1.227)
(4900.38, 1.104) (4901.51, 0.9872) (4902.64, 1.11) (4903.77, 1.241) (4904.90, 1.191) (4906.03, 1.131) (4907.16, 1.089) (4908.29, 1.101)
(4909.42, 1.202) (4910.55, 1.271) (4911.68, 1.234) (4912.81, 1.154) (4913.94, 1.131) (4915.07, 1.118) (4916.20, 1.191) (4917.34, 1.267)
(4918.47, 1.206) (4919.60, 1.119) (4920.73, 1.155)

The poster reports 3.5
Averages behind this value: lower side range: 1.33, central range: 1.28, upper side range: 1.37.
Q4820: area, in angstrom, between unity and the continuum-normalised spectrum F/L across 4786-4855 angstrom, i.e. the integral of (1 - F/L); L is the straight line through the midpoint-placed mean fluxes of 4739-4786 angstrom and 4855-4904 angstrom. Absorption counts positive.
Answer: 4.41 angstrom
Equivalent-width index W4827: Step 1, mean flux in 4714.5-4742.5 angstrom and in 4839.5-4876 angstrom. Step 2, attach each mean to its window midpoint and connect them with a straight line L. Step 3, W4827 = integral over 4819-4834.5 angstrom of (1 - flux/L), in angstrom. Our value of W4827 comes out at 1.3 angstrom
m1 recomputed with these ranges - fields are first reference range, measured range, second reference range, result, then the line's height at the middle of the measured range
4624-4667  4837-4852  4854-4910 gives 1.2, 1.32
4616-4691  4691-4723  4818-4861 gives 1.4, 1.34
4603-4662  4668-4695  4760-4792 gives -2.2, 1.33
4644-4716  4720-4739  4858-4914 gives 1.9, 1.34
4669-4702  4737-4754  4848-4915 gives 0.9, 1.37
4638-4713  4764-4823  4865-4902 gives -1.7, 1.25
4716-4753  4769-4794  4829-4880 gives -0.4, 1.29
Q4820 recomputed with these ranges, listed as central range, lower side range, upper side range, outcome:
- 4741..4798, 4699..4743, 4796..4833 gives -2.7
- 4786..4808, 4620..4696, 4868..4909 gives -1.2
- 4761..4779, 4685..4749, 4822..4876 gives -0.2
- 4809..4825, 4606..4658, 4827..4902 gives 1.5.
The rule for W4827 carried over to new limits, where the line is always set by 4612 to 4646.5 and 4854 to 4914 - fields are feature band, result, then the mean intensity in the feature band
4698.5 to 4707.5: 0.4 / 1.27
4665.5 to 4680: -1.1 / 1.44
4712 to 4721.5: 0.2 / 1.3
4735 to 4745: 0.9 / 1.21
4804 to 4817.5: 0.8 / 1.25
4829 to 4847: 1.2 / 1.23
